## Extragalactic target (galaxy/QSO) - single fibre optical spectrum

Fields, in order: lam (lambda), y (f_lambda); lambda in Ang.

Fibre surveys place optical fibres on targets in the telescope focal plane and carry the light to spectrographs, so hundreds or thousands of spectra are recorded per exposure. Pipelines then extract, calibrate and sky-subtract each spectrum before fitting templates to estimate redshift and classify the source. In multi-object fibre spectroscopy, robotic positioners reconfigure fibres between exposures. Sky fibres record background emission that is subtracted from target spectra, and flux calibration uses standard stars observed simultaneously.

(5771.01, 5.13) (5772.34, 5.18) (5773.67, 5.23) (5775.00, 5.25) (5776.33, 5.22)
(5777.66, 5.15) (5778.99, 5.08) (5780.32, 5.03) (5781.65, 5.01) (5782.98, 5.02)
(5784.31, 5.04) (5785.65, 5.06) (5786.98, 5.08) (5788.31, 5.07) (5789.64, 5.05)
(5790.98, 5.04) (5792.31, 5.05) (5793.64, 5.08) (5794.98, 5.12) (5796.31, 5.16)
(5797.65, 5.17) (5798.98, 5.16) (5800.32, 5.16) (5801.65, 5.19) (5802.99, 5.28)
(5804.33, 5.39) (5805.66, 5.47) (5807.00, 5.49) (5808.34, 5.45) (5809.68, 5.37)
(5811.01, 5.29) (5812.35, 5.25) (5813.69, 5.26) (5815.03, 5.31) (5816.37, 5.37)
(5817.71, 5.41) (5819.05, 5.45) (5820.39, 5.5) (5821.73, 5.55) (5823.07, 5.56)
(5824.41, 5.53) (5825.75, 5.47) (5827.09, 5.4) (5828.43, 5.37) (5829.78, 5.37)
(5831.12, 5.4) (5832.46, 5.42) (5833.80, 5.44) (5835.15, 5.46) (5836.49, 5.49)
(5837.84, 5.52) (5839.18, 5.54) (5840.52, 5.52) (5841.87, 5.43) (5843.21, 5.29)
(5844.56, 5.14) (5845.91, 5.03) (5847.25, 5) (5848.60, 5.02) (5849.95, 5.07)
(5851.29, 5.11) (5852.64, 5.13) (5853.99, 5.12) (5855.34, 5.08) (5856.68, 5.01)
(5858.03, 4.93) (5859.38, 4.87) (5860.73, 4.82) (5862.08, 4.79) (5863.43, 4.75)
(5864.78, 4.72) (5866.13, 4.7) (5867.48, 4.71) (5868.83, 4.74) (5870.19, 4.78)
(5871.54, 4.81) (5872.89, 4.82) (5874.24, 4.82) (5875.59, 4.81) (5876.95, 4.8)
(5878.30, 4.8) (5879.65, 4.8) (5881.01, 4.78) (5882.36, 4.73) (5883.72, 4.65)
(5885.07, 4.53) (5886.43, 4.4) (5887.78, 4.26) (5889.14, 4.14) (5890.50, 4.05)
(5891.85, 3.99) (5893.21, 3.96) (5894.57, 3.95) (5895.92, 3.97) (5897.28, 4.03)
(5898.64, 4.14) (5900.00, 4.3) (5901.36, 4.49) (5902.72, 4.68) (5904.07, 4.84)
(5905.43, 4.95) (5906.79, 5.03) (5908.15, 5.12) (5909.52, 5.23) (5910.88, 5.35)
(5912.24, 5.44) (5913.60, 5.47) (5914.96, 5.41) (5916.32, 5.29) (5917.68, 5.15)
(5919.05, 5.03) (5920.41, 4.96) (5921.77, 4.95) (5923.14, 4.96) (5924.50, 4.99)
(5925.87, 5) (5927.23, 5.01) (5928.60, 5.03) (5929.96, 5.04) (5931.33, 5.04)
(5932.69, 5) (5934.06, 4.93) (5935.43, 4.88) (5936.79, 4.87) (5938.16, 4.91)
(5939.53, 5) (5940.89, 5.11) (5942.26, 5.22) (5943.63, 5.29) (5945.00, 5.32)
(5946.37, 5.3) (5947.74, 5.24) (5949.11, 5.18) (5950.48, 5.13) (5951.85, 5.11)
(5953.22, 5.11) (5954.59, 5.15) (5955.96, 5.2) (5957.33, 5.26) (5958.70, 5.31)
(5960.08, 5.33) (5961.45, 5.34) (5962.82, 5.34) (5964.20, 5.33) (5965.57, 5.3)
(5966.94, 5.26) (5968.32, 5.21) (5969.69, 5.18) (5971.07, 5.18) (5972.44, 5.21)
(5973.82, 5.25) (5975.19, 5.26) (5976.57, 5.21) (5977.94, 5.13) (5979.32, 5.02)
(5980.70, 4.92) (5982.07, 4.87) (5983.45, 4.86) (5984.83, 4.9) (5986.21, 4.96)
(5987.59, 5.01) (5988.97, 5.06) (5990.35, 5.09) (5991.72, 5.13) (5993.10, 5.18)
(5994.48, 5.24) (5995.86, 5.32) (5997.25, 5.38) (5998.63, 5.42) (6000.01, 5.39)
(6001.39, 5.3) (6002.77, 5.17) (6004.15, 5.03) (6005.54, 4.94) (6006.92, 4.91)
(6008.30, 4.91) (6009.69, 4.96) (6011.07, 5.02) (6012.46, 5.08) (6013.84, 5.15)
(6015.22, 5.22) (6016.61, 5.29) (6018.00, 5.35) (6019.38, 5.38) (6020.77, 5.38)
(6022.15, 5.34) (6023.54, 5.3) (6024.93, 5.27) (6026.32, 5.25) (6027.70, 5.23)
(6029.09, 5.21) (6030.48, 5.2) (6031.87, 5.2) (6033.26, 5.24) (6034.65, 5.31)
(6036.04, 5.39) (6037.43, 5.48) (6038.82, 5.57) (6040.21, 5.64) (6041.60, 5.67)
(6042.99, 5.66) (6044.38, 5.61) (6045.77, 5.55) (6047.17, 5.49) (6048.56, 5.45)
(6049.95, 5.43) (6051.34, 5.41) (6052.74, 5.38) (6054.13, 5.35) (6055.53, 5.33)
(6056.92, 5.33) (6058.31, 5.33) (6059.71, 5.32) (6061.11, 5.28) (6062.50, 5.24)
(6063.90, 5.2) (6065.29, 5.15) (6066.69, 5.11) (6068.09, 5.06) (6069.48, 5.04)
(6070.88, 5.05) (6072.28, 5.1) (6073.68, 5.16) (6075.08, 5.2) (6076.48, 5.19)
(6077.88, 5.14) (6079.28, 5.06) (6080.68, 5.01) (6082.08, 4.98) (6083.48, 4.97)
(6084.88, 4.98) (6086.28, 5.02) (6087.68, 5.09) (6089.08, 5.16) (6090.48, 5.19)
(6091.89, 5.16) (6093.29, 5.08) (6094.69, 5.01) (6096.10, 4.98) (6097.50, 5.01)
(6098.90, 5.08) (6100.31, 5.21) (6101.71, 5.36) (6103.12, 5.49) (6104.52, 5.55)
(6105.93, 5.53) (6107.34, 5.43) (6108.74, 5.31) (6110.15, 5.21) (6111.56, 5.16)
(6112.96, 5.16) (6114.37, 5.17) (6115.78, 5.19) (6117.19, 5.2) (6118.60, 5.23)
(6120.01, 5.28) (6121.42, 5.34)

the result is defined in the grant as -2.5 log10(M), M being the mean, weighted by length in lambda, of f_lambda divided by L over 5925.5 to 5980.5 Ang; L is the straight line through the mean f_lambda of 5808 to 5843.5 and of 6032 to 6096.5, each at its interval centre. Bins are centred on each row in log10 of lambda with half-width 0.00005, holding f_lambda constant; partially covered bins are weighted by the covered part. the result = 0.037 mag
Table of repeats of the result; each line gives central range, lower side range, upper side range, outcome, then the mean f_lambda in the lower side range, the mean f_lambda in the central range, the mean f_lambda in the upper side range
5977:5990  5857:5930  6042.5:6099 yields 0.00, 4.75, 4.98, 5.2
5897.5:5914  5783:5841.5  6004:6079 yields 0.09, 5.32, 4.89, 5.27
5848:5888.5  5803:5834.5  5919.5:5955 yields 0.10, 5.41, 4.81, 5.07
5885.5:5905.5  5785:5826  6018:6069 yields 0.24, 5.28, 4.26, 5.35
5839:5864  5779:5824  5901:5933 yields 0.02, 5.24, 5.08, 5.07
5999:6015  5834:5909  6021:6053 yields 0.04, 4.79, 5.09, 5.4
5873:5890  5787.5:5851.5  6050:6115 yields 0.14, 5.31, 4.63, 5.19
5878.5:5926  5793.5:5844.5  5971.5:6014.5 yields 0.12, 5.37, 4.71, 5.11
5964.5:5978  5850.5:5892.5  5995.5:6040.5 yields -0.03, 4.73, 5.23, 5.24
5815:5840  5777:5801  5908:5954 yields -0.07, 5.09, 5.46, 5.12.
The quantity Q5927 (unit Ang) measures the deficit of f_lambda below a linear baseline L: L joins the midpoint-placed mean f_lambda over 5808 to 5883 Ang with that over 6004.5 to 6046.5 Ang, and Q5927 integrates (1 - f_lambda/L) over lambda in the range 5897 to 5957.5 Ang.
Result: 2.08 Ang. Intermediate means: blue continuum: 5.14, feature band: 5.03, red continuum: 5.29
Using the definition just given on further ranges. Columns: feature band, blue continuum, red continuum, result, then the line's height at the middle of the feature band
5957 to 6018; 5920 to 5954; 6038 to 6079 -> 0.2 Ang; 5.17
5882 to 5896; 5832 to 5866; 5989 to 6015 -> 2.5 Ang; 5.14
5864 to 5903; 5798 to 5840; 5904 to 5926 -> 5.5 Ang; 5.22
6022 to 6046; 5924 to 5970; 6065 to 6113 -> -1.1 Ang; 5.15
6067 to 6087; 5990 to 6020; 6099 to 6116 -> 0.8 Ang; 5.27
